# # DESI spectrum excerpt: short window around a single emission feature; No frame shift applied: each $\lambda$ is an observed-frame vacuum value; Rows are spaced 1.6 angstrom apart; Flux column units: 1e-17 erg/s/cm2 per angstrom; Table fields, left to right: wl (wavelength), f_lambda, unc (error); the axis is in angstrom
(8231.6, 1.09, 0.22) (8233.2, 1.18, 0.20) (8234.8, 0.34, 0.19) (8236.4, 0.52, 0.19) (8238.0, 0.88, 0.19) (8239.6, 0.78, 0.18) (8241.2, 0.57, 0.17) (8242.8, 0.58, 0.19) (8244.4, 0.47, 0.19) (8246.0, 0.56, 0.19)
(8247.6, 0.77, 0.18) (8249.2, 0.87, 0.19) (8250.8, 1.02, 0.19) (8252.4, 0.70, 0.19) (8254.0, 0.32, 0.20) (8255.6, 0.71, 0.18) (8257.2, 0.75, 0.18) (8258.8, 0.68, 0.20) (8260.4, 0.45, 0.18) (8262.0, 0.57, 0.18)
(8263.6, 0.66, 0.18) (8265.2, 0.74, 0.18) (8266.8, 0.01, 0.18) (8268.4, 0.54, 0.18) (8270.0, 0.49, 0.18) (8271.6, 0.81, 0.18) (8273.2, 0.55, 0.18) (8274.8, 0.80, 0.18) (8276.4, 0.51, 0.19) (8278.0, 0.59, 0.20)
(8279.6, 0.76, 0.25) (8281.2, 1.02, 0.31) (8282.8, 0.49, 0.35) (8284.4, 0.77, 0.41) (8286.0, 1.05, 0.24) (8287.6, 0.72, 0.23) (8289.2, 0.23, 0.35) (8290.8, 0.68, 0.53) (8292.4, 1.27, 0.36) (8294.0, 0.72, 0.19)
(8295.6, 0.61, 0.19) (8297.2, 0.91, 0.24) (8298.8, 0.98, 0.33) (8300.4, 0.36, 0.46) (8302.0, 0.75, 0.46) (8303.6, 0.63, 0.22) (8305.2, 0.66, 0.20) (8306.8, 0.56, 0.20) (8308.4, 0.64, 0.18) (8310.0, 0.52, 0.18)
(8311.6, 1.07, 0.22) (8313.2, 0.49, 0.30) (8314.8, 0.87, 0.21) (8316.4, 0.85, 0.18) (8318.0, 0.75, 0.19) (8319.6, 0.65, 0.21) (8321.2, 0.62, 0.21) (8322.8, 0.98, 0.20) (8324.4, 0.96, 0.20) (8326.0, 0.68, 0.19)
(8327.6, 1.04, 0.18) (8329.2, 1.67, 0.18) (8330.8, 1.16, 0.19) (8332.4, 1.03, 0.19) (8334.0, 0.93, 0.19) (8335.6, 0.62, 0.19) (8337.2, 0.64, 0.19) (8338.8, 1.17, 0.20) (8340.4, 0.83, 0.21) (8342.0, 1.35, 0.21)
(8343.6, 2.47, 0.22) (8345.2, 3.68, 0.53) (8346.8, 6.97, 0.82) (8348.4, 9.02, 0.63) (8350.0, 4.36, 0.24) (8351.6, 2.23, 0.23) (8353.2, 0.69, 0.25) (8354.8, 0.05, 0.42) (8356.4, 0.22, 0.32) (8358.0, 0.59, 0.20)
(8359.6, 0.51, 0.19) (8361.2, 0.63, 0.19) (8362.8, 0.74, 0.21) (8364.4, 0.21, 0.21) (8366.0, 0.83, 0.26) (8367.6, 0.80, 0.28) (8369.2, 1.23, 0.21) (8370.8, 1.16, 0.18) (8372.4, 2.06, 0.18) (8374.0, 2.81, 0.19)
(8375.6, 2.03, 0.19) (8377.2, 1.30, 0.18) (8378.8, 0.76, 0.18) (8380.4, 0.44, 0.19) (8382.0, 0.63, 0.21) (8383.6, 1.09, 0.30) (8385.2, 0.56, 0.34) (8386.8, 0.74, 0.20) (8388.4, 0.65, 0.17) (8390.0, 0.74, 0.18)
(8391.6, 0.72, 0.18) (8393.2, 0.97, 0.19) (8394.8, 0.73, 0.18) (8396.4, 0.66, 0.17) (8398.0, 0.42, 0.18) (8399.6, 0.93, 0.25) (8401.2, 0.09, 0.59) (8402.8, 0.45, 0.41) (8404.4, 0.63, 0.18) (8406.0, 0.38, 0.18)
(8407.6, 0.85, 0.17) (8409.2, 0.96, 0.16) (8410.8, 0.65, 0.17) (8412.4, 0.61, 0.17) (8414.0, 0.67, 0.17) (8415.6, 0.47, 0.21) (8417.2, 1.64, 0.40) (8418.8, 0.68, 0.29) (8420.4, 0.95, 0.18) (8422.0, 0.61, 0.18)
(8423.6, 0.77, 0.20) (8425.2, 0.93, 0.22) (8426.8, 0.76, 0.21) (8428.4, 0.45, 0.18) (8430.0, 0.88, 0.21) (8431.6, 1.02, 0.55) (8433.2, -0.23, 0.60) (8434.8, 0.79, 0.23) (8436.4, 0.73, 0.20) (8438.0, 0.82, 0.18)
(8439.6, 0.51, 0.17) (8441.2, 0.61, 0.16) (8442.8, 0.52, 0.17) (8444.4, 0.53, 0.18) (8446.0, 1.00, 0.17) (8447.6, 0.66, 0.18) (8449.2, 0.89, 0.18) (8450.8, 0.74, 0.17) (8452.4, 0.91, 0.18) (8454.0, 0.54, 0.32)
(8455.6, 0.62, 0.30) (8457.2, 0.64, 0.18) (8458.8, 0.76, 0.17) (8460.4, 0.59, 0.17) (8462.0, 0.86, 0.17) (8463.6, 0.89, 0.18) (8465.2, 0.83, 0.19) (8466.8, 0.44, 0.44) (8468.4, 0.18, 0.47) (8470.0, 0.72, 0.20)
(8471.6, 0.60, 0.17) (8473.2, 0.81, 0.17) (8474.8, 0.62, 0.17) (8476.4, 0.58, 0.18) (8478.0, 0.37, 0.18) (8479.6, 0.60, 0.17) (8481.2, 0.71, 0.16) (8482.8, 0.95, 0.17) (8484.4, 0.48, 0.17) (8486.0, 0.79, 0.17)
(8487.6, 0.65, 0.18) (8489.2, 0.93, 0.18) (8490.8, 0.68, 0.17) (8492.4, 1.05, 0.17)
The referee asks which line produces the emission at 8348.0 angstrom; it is H-alpha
